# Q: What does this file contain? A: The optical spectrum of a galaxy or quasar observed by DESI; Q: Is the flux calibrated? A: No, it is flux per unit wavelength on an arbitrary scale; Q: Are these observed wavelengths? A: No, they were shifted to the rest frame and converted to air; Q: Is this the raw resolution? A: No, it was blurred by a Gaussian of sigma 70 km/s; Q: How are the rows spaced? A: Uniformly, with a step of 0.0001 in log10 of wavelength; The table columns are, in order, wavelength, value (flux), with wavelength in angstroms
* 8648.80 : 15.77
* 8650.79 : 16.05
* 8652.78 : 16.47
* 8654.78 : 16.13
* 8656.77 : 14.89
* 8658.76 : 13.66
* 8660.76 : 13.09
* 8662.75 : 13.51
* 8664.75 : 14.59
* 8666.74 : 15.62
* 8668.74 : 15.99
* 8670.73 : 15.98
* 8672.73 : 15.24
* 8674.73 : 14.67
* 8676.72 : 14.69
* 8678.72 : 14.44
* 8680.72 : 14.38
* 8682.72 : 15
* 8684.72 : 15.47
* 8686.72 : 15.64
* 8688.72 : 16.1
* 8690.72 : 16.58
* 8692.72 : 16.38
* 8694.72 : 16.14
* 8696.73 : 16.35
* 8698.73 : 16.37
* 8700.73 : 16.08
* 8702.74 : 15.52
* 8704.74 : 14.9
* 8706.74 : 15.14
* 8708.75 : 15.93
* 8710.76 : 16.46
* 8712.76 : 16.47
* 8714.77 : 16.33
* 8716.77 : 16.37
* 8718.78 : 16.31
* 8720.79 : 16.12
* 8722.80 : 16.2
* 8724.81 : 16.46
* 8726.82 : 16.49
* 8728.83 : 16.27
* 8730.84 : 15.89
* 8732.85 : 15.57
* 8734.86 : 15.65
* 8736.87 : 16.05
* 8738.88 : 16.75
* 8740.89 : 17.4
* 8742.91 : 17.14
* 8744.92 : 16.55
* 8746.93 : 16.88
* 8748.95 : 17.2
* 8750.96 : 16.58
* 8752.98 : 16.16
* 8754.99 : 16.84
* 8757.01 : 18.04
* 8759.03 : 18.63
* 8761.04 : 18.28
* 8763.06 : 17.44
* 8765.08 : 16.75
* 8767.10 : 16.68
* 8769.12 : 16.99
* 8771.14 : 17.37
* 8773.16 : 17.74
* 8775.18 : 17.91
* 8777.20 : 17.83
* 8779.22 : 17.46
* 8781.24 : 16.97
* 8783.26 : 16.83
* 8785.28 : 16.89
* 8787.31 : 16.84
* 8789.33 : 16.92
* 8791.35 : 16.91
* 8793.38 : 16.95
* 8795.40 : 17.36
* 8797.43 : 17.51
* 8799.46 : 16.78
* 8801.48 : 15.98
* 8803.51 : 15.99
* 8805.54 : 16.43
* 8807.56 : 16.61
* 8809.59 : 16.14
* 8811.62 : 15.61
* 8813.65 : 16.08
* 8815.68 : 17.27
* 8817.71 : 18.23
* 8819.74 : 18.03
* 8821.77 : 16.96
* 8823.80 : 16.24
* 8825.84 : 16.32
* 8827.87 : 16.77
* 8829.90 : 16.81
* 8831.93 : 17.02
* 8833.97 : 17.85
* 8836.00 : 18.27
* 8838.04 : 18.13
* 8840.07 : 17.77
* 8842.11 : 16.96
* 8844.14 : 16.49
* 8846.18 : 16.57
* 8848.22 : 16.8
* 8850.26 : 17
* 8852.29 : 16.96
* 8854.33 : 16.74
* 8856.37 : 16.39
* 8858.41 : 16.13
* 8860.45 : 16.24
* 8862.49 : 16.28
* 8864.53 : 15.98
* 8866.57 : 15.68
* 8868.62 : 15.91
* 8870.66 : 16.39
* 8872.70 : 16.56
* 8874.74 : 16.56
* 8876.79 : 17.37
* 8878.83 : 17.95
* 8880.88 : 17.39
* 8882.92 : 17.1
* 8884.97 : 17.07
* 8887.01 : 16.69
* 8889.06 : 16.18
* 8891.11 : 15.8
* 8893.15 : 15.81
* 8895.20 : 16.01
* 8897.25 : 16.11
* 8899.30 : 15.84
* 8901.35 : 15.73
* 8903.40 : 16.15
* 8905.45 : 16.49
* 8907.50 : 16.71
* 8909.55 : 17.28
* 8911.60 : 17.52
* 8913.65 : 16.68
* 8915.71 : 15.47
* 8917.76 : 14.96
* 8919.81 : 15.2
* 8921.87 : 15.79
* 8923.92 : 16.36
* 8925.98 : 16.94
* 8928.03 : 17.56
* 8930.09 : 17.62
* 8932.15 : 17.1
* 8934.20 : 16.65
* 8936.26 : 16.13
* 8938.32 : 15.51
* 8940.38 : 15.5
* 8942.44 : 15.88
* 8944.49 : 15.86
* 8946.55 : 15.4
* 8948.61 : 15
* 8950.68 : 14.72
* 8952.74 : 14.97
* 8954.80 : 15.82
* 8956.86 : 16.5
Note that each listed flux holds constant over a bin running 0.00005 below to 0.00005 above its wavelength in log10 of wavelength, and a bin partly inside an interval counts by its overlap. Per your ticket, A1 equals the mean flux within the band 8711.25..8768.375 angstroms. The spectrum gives 16.7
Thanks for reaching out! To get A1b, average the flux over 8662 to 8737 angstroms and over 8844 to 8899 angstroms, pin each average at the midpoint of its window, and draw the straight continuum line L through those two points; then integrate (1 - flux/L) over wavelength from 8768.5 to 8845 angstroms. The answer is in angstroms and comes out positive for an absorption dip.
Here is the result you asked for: -3.9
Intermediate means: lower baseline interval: 15.7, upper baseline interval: 16.5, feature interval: 17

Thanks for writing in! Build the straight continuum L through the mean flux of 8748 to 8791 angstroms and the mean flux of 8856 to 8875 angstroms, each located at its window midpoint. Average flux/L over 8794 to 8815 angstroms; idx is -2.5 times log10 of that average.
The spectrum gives 0.03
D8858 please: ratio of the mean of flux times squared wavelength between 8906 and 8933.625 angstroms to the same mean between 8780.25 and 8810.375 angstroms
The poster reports 1.0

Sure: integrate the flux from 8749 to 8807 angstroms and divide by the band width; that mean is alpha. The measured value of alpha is 17.1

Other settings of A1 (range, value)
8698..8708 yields 15.6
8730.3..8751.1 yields 16.5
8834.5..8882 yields 16.8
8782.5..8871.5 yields 16.8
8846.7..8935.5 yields 16.5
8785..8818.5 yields 16.7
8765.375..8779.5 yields 17.4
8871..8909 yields 16.5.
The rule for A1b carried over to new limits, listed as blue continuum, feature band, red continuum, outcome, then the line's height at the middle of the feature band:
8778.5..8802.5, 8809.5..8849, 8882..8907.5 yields -0.8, 16.7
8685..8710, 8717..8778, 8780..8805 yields -1.7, 16.4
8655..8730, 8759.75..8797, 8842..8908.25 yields -2.9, 16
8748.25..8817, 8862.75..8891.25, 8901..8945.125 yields -0.1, 16.6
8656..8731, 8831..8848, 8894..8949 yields -1.5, 16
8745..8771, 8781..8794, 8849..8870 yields 0.0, 16.9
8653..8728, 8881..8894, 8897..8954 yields -0.4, 16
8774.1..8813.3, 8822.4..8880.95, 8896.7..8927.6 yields -0.9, 16.5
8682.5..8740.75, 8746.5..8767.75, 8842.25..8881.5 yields -1.3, 16.2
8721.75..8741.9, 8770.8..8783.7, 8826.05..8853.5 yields -0.6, 16.6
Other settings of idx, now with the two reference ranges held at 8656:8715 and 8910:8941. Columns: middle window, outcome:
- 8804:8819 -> -0.05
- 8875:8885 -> -0.08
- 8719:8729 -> -0.05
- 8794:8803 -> -0.07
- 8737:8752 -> -0.08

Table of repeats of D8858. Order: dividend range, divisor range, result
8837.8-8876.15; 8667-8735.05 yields 1.09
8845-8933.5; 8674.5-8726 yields 1.09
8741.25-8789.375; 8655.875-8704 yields 1.15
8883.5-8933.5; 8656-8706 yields 1.13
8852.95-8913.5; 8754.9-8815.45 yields 0.99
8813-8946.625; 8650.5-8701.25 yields 1.13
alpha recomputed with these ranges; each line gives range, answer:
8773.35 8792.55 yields 17.2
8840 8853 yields 16.9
